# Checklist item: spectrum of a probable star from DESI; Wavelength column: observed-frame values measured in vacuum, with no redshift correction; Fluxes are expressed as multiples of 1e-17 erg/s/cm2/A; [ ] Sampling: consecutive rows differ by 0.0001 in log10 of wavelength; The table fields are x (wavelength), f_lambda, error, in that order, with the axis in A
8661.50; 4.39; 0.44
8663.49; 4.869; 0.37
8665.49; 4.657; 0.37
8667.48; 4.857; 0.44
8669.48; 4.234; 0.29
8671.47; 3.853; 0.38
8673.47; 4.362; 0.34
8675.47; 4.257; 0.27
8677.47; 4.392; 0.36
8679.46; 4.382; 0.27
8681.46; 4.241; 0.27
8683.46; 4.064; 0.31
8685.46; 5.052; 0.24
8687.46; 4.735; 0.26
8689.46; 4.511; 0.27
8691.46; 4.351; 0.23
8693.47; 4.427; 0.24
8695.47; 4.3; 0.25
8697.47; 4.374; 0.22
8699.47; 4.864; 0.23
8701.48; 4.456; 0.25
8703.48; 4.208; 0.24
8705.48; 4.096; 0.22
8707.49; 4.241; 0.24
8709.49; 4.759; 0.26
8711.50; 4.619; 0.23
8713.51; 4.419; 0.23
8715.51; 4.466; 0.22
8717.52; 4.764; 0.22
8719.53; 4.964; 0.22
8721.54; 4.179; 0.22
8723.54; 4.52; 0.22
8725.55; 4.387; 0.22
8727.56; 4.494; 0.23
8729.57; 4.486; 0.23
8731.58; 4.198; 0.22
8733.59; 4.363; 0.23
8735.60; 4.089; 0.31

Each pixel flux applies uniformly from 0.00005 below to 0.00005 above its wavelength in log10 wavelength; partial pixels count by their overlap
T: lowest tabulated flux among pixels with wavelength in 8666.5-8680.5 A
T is 3.853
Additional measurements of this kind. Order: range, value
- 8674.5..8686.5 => 4.064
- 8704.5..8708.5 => 4.096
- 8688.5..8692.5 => 4.351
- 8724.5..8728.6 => 4.387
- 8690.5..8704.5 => 4.208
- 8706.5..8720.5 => 4.241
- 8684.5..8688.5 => 4.735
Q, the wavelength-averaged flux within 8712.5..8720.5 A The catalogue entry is 4.65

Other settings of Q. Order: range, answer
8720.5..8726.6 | 4.37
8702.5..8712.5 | 4.38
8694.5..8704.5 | 4.44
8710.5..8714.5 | 4.51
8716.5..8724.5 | 4.61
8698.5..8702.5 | 4.65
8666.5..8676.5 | 4.31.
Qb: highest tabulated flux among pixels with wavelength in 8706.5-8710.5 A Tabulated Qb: 4.759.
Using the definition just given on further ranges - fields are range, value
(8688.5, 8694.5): 4.511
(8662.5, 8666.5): 4.869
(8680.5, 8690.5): 5.052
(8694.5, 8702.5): 4.864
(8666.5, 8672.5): 4.857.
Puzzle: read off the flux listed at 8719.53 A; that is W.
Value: 4.964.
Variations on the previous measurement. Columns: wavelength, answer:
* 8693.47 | 4.427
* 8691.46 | 4.351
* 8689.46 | 4.511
